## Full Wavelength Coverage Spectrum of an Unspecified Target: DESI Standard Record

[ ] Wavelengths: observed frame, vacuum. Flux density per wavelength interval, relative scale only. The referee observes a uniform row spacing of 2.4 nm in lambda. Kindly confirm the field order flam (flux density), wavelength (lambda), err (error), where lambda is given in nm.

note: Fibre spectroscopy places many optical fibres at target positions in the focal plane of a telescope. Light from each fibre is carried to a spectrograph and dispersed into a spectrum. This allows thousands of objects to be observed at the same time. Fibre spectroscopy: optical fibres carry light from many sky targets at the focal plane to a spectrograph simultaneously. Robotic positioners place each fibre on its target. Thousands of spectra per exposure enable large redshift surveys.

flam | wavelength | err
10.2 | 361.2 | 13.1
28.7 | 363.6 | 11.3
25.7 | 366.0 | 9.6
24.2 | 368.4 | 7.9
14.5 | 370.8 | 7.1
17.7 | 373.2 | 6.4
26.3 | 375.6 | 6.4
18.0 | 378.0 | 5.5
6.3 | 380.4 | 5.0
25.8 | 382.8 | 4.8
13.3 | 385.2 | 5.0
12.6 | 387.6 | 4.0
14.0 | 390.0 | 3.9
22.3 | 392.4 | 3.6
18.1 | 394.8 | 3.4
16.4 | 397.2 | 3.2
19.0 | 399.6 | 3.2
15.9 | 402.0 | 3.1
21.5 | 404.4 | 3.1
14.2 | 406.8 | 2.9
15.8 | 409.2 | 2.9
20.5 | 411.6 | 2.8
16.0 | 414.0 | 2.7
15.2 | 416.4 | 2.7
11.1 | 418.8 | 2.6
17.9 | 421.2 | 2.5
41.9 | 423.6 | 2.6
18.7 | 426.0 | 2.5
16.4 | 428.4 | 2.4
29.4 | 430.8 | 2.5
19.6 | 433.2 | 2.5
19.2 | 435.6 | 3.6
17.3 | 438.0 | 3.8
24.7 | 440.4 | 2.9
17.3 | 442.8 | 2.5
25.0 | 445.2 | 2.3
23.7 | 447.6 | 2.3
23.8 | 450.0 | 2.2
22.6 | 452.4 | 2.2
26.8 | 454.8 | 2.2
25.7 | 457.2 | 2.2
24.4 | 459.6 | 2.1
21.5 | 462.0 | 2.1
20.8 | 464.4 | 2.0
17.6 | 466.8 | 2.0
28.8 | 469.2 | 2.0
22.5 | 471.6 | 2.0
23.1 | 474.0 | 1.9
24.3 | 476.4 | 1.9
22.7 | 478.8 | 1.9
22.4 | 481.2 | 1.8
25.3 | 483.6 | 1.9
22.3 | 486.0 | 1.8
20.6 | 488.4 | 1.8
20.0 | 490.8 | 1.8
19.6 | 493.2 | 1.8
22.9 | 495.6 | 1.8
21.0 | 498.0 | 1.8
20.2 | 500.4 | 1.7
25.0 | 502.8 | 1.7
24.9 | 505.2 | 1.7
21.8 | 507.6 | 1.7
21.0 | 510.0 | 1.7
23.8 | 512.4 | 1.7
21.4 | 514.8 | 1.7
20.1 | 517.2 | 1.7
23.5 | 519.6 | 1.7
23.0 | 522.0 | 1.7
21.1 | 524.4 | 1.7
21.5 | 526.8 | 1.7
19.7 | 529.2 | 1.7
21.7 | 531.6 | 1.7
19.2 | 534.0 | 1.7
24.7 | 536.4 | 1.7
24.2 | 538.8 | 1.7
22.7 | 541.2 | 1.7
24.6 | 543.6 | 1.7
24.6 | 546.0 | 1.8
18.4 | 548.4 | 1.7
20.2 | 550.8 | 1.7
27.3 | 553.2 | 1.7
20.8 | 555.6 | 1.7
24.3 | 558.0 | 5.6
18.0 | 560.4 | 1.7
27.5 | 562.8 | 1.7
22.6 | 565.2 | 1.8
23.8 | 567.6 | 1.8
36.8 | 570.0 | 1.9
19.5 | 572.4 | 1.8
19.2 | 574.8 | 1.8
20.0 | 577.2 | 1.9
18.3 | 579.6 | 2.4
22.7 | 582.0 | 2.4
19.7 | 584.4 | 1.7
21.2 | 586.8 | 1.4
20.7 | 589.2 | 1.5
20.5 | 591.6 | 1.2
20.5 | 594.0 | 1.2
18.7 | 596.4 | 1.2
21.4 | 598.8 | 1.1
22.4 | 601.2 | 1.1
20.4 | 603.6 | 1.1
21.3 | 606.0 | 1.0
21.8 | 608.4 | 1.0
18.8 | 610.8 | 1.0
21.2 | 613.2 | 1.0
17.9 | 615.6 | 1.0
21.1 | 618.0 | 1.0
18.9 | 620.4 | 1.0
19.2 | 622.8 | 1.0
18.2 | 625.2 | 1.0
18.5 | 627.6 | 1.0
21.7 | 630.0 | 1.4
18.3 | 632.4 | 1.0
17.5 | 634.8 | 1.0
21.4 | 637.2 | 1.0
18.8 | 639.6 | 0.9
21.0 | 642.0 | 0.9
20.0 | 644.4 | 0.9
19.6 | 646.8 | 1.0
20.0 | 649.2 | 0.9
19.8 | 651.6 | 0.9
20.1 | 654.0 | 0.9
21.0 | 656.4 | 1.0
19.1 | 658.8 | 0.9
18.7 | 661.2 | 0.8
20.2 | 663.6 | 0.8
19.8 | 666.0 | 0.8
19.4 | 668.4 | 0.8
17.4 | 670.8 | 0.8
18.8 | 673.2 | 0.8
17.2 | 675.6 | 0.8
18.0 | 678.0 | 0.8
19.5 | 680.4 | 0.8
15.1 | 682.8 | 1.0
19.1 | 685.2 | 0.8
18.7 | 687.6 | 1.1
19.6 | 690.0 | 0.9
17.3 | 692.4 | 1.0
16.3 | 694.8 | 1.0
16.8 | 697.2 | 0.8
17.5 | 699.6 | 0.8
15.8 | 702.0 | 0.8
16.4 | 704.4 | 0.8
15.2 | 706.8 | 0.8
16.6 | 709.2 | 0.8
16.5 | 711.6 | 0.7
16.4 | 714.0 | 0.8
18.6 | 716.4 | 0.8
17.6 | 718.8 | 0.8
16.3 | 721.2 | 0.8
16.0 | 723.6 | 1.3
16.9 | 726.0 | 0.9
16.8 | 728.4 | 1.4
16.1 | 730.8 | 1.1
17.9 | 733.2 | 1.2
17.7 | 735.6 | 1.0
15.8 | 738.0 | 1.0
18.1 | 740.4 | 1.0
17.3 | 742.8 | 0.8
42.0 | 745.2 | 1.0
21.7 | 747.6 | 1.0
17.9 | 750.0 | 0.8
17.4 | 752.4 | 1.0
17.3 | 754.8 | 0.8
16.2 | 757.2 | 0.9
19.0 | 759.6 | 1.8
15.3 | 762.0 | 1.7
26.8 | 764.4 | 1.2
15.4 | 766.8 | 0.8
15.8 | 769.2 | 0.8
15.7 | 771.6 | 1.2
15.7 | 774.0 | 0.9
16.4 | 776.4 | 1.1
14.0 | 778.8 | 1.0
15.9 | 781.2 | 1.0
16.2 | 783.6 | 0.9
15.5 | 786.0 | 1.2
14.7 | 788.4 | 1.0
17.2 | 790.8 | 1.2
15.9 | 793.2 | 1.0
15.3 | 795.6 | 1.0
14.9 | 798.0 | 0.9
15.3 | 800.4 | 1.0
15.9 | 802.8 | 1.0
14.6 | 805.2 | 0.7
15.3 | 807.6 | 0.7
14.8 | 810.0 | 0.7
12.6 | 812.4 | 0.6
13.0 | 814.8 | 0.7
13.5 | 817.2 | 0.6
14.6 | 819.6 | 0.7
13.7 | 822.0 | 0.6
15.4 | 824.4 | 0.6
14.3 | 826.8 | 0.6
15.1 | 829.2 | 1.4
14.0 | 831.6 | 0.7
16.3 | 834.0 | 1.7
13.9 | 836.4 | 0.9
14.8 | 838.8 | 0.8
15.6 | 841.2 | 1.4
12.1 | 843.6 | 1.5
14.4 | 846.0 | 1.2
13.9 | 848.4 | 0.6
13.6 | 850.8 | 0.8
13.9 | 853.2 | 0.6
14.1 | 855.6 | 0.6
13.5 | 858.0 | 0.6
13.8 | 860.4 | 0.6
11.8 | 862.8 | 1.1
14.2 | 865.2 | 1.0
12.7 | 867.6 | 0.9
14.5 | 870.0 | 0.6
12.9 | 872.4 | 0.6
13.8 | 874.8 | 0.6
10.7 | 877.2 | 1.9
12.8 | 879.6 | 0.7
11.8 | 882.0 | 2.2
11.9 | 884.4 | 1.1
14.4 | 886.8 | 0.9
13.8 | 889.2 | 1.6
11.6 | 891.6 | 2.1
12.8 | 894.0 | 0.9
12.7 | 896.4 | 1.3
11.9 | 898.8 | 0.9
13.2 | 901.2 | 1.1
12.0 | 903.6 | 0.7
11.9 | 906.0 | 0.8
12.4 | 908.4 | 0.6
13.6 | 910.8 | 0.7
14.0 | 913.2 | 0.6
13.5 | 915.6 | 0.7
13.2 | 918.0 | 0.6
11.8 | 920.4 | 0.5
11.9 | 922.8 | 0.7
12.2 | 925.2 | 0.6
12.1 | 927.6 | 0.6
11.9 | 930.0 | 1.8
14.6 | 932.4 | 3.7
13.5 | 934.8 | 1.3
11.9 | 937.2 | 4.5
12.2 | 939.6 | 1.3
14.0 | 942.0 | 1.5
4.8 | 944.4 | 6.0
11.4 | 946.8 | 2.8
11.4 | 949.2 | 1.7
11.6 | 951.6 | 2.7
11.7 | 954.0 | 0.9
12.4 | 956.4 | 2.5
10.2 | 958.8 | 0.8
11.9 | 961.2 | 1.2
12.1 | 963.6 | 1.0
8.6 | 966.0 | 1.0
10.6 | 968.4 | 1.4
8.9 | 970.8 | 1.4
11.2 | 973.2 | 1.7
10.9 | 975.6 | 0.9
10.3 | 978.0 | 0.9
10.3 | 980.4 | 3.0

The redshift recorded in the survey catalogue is 0.14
